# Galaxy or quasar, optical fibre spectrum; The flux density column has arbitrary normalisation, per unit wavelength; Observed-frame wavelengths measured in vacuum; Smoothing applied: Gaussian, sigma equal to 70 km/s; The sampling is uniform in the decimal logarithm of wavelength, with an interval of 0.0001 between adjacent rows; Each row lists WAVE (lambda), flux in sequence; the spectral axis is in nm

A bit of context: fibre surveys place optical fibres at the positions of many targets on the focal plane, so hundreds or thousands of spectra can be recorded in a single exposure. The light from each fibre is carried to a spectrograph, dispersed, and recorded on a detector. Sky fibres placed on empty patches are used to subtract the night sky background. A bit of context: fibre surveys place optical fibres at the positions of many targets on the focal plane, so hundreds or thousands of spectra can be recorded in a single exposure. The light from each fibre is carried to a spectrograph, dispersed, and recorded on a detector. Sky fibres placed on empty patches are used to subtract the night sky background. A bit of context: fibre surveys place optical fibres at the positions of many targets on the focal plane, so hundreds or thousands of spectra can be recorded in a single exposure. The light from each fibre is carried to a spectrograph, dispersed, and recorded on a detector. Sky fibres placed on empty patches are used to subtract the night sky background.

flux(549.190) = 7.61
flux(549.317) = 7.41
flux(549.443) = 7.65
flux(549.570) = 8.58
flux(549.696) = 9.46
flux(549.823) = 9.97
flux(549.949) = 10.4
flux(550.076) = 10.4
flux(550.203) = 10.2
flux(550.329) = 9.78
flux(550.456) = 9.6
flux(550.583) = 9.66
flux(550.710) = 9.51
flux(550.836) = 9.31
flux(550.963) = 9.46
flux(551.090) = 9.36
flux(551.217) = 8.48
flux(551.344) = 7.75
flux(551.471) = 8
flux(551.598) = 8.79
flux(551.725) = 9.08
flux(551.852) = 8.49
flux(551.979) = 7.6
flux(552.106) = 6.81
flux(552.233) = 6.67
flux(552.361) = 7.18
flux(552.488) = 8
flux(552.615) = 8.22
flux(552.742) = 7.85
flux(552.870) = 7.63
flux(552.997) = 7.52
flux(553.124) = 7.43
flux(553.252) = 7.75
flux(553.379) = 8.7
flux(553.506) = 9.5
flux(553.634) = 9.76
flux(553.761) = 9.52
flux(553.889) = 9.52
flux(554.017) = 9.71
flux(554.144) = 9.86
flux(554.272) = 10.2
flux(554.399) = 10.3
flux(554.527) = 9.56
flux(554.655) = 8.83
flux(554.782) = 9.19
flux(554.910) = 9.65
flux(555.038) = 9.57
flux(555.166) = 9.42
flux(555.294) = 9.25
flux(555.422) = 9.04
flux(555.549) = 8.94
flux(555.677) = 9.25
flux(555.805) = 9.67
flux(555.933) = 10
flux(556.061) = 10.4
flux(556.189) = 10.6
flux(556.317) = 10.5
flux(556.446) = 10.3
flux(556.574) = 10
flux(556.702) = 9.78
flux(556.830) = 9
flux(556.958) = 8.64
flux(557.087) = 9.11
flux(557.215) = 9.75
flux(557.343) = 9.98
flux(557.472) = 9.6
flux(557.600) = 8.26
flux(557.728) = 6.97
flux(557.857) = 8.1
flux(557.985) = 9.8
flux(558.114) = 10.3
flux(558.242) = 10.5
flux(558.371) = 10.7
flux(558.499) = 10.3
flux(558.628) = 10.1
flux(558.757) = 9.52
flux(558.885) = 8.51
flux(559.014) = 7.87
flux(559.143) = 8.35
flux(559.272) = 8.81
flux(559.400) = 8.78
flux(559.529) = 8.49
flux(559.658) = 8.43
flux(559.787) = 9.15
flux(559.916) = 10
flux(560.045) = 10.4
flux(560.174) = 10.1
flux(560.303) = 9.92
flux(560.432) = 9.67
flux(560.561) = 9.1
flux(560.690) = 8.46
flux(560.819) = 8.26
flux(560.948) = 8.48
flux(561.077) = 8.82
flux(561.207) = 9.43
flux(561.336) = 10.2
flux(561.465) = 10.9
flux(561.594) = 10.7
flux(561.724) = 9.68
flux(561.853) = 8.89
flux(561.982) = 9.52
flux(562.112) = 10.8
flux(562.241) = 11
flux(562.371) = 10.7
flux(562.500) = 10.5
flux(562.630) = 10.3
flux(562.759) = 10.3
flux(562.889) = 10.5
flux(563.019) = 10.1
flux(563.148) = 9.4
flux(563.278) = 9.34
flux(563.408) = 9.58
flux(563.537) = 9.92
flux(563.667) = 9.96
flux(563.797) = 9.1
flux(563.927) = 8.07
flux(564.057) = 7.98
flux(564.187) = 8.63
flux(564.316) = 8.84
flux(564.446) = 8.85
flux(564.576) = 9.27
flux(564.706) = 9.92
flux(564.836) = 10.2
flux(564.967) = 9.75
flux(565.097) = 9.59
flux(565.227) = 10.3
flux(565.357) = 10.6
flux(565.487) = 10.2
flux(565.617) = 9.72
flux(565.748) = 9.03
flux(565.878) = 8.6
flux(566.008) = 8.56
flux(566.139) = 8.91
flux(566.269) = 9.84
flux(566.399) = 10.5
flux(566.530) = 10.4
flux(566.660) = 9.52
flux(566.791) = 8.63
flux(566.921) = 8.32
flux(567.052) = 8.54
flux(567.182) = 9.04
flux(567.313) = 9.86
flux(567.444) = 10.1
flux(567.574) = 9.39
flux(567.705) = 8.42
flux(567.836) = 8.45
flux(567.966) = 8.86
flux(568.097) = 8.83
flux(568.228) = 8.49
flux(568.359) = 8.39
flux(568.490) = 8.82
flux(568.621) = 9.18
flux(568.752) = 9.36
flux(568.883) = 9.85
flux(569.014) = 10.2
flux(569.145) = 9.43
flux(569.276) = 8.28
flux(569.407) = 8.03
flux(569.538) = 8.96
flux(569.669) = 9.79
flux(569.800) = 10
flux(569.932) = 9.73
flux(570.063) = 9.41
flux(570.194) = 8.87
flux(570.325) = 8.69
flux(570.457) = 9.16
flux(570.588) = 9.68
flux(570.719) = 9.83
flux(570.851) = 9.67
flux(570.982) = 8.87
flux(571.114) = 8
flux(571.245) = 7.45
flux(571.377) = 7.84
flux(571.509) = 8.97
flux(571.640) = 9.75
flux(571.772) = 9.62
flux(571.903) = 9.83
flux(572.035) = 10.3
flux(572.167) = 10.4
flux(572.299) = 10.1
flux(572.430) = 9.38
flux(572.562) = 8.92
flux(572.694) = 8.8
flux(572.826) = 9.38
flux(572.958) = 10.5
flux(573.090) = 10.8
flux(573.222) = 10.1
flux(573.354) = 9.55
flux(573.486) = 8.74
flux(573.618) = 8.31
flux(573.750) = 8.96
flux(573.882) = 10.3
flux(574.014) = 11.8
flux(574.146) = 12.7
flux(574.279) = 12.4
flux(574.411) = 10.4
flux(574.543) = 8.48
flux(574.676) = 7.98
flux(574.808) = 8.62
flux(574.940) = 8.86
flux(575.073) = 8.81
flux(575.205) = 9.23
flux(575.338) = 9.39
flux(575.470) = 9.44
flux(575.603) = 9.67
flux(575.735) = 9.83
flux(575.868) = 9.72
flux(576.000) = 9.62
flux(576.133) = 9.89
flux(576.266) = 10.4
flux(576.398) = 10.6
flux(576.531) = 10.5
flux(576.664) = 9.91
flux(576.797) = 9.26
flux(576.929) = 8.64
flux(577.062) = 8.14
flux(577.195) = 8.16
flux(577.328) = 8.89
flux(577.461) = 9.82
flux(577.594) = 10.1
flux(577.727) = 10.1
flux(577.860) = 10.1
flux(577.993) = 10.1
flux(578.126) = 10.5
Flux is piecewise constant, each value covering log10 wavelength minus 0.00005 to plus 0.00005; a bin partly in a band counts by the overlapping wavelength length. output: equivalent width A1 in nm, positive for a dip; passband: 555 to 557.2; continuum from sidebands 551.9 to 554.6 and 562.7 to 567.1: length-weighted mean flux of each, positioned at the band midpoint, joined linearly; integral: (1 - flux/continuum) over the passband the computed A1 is -0.22 nm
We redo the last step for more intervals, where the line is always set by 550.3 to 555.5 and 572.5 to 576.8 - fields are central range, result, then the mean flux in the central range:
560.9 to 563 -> -0.19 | 10.1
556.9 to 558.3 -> -0.03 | 9.18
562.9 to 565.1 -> -0.01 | 9.34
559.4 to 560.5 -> -0.04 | 9.47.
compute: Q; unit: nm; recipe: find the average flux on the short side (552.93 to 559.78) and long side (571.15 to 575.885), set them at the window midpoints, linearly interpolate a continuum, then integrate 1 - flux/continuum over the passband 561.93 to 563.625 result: -0.13 nm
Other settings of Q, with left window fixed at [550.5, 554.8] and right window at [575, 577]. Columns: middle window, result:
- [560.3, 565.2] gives -0.27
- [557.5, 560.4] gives -0.10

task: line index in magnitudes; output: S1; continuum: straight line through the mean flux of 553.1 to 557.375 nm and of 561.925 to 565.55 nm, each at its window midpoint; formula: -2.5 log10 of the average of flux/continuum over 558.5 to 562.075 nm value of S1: 0.04 mag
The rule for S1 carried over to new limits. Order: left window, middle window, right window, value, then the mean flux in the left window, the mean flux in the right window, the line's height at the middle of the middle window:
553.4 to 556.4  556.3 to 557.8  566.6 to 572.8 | 0.03 mag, 9.65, 9.15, 9.58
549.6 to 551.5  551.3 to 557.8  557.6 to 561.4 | 0.04 mag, 9.44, 9.21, 9.33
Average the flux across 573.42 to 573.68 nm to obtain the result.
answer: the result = 8.53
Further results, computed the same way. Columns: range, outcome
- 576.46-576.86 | 9.89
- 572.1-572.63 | 9.7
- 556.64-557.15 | 9.12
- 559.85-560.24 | 10.2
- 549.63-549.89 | 9.74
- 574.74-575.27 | 8.88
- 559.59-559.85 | 8.78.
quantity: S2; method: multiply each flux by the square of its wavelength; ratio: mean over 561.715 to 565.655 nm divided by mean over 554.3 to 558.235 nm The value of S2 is 1.1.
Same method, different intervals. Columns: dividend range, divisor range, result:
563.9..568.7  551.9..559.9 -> 1.05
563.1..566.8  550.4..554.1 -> 1.16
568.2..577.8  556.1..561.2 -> 1.07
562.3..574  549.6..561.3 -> 1.07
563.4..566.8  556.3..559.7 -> 1.04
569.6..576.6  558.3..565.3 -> 1.05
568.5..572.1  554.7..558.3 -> 1.02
